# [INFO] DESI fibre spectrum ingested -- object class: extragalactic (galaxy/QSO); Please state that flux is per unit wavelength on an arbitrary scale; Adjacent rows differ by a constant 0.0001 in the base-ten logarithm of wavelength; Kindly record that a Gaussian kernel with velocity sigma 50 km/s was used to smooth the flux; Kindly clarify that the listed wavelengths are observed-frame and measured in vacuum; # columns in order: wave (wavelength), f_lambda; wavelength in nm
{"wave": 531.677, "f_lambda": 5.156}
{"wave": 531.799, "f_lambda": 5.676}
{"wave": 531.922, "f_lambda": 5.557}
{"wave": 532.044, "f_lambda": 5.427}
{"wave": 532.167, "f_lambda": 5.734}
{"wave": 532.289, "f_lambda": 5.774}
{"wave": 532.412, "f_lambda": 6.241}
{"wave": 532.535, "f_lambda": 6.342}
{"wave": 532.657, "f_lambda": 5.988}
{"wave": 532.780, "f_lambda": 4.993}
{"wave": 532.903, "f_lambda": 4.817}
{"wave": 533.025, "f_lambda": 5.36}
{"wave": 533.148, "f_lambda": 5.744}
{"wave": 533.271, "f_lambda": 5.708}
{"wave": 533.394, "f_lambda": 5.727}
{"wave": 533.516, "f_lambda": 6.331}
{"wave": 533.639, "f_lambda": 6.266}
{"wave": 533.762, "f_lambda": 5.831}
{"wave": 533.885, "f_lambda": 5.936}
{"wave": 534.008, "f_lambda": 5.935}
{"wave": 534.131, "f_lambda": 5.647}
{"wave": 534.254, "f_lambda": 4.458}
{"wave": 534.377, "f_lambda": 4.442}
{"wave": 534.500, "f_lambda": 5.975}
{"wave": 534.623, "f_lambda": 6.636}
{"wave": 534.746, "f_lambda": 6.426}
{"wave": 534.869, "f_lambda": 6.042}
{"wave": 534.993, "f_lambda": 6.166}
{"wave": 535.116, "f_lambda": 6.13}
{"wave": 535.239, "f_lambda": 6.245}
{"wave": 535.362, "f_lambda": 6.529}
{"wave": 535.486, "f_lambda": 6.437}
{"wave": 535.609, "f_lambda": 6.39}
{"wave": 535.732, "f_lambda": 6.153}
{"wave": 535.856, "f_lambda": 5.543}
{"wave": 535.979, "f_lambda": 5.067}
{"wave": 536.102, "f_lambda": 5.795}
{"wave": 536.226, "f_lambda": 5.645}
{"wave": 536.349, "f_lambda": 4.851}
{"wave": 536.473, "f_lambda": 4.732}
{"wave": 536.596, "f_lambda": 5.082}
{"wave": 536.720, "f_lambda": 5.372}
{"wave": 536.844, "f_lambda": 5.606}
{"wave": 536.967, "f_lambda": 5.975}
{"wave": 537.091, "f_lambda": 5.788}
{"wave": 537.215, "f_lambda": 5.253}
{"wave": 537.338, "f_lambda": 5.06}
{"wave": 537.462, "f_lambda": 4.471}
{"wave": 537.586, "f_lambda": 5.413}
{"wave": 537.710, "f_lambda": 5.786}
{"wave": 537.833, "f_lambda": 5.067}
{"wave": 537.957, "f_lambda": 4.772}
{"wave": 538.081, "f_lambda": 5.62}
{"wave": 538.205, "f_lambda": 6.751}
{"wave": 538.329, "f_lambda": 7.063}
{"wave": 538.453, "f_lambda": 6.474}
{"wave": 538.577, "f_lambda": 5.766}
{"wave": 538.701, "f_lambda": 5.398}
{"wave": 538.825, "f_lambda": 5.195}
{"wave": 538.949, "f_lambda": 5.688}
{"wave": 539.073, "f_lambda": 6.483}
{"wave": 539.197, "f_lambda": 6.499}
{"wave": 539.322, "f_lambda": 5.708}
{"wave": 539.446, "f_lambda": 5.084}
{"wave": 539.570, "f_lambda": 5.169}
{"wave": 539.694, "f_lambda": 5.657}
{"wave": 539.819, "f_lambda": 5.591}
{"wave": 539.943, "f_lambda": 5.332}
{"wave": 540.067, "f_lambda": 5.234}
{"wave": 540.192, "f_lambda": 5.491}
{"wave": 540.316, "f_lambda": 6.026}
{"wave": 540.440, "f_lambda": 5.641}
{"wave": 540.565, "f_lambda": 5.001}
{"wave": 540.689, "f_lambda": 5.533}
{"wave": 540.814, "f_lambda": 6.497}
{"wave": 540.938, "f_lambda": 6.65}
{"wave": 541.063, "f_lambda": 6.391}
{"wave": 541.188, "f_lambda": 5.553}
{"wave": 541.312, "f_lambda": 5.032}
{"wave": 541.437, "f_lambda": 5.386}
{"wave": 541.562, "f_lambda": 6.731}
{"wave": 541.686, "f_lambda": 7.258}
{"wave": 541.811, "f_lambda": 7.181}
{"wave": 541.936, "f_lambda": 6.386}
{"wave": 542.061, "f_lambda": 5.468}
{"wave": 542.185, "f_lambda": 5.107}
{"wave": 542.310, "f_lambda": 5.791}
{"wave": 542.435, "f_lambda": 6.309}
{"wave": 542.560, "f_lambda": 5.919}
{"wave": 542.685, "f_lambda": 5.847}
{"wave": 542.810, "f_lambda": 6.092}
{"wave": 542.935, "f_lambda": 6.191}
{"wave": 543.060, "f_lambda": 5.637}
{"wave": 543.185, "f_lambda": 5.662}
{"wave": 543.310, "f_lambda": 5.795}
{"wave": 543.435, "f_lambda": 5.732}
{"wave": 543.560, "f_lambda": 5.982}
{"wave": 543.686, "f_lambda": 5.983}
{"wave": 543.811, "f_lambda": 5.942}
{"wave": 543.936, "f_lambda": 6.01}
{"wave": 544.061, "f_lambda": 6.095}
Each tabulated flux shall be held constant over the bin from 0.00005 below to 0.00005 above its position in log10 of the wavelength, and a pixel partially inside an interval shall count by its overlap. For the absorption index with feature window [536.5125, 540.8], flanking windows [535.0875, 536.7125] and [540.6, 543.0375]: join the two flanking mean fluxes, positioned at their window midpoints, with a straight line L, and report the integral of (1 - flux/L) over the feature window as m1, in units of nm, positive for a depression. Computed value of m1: 0.20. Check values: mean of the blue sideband 5.72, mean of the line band 5.6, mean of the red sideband 6.05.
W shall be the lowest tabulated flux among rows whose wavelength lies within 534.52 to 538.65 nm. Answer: 4.471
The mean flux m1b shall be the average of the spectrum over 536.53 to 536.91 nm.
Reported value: 5.36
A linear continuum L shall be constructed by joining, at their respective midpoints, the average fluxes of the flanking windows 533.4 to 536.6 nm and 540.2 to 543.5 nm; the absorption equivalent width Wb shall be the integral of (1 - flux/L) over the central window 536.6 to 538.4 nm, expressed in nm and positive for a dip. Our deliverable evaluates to 0.09 nm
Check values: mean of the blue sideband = 5.81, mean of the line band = 5.56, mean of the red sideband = 5.95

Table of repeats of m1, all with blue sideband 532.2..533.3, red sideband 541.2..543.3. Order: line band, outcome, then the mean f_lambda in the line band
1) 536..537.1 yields 0.075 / 5.4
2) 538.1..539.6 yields -0.020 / 5.95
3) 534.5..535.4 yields -0.085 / 6.28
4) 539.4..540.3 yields 0.076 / 5.41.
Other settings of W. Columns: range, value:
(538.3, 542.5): 5.001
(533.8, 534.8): 4.442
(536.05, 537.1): 4.732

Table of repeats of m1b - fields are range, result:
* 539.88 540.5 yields 5.55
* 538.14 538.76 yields 6.29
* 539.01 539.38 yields 6.22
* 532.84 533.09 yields 5.1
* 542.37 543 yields 6.07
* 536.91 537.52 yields 5.31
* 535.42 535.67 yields 6.4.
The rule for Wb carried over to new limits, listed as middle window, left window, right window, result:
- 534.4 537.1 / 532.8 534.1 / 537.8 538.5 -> 0.013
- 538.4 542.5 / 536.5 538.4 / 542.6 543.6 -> -0.093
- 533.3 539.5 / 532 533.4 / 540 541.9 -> 0.066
